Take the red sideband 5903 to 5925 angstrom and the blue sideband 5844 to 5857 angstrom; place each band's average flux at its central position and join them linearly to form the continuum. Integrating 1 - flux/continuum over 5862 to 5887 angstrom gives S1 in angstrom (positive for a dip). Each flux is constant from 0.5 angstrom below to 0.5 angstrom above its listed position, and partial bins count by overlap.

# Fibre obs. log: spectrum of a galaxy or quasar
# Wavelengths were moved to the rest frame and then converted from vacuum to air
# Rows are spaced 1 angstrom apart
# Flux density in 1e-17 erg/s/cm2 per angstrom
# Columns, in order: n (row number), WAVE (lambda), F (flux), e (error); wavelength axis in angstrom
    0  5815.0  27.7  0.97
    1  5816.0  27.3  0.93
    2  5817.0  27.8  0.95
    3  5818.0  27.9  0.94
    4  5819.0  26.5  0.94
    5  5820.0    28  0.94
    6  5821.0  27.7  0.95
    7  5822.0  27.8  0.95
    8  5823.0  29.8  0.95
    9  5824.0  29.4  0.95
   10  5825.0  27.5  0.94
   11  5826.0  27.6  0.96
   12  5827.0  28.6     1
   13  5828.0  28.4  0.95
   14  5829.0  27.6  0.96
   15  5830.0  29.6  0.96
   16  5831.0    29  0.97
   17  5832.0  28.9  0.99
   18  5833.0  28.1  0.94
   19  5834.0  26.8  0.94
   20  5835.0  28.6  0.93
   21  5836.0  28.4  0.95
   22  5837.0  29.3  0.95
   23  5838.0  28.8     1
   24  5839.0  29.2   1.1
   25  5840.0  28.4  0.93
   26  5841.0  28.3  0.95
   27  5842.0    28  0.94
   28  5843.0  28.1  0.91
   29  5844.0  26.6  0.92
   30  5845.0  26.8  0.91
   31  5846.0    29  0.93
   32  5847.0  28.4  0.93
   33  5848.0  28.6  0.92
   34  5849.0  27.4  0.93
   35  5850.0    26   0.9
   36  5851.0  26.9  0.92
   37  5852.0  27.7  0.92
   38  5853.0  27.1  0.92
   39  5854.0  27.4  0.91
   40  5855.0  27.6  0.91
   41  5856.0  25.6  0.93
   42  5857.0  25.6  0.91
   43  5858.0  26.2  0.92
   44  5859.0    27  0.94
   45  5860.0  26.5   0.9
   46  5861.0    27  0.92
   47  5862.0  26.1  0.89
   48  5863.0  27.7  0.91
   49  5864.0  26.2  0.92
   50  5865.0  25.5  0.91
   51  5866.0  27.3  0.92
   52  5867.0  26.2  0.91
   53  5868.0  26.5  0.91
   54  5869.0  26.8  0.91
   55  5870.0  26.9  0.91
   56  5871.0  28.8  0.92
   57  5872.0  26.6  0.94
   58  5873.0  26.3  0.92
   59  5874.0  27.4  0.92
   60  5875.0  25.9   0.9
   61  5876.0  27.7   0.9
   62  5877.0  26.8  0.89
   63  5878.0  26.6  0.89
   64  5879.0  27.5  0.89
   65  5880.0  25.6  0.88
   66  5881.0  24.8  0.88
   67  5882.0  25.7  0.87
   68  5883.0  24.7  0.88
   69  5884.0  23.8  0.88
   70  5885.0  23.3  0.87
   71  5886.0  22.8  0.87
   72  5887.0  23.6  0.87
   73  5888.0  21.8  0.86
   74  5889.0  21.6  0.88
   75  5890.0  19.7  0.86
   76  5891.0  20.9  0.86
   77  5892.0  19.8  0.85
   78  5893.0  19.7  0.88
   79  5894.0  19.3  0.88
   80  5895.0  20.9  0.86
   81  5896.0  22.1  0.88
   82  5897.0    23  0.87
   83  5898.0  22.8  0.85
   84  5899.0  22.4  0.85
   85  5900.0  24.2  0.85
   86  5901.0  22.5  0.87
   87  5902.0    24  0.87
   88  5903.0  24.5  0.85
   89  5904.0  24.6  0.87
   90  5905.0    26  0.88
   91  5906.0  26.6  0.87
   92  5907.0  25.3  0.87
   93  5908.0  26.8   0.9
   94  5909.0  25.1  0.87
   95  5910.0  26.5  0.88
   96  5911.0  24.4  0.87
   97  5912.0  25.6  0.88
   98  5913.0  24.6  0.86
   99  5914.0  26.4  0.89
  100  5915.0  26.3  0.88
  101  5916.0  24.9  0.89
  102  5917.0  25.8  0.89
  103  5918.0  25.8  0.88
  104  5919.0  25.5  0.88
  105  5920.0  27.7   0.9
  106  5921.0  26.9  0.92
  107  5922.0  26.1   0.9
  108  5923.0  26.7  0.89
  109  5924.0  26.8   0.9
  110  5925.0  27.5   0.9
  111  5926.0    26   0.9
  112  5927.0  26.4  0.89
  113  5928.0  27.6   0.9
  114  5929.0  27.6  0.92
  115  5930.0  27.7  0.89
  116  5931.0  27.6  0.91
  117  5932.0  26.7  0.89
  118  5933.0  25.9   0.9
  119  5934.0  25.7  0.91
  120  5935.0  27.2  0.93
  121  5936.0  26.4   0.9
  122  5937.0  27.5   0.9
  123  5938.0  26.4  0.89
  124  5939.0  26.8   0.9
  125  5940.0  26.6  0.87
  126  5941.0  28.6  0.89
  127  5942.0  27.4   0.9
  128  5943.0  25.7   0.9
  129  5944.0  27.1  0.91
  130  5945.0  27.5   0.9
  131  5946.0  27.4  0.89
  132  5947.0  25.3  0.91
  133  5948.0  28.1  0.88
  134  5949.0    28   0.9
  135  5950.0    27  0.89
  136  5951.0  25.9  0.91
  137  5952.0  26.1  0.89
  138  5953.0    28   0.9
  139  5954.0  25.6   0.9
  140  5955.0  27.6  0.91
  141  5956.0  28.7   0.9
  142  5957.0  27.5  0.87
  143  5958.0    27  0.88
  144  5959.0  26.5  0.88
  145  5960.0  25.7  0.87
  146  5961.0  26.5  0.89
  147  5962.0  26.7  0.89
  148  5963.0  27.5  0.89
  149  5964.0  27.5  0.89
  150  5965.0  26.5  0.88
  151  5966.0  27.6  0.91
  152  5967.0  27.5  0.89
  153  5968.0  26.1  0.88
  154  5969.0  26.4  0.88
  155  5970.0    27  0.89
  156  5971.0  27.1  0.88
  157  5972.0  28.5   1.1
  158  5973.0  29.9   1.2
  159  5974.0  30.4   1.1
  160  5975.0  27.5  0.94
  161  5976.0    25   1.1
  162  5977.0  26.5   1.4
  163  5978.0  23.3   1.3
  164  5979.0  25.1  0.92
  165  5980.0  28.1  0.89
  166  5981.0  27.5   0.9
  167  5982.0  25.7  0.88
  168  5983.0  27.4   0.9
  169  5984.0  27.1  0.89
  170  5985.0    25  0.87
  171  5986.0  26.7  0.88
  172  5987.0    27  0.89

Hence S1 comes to 0.6 angstrom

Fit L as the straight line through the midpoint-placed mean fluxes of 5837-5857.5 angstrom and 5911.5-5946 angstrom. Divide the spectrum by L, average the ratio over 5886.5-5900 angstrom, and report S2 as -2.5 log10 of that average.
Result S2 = 0.25 mag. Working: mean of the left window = 27.6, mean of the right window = 26.6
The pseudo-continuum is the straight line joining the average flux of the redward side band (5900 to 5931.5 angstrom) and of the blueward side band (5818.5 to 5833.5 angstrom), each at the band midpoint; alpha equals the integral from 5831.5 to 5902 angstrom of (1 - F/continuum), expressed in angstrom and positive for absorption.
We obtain 3.84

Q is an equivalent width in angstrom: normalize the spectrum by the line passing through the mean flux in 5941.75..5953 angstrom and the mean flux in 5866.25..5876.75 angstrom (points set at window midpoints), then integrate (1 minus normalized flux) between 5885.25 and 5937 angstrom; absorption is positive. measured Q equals 4.1 angstrom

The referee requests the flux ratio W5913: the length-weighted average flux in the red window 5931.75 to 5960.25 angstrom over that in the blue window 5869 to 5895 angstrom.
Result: 1.1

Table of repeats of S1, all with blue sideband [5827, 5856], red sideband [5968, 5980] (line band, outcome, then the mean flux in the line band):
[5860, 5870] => 0.4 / 26.6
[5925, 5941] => 0.2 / 26.9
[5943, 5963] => 0.2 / 26.9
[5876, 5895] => 3.0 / 23.3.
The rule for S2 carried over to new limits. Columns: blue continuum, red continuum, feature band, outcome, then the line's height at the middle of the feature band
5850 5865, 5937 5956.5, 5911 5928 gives 0.03 mag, 26.9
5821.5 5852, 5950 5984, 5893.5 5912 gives 0.15 mag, 27.6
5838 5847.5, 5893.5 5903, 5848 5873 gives -0.02 mag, 26.3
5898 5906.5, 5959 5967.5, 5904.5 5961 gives -0.04 mag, 25.6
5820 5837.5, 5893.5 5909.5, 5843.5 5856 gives -0.01 mag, 27.1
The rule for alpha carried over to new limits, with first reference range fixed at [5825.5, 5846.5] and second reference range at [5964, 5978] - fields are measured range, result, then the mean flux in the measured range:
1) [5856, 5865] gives 0.5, 26.4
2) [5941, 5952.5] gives 0.2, 26.9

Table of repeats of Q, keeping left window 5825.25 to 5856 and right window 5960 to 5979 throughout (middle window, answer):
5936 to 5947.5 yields 0.1 angstrom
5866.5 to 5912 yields 5.3 angstrom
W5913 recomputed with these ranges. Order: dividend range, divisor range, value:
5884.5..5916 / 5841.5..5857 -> 0.86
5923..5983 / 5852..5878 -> 1.01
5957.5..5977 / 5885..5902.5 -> 1.24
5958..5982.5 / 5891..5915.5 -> 1.13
